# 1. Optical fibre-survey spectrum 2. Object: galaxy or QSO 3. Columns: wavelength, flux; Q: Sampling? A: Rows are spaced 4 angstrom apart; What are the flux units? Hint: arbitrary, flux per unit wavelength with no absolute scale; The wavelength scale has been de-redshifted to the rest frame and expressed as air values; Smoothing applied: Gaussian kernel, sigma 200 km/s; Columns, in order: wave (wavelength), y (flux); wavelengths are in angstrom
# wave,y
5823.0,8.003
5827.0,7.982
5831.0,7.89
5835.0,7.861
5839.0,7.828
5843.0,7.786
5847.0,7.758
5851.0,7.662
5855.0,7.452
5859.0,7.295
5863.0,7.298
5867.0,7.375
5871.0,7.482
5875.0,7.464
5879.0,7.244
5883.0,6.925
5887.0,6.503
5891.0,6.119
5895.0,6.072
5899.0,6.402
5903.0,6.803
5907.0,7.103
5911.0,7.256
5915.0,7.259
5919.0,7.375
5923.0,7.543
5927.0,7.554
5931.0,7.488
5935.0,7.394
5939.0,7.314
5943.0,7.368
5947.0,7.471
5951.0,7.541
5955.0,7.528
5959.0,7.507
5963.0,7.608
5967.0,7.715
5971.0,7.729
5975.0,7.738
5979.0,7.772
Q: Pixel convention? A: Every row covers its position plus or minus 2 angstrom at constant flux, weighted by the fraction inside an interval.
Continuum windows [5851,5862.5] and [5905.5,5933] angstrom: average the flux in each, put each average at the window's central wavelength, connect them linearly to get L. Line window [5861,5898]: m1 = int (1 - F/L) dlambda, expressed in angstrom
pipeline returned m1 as 2.4 angstrom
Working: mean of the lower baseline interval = 7.41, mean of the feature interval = 6.93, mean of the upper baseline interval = 7.37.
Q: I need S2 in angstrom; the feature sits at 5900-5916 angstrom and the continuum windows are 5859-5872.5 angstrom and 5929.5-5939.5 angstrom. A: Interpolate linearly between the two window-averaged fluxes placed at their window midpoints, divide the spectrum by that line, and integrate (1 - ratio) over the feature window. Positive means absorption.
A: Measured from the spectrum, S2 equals 0.7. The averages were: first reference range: 7.37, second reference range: 7.41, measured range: 7.05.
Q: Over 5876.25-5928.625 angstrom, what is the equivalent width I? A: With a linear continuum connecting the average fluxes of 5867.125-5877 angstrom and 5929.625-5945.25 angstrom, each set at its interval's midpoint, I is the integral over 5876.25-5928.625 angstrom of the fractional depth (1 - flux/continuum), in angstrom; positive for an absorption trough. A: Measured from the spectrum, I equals 3.4 angstrom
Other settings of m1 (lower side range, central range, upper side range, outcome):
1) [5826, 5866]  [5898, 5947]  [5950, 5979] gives 2.4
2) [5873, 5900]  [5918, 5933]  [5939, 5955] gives -0.7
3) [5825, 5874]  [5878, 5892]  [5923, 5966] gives 1.6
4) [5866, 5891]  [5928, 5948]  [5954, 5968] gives 0.1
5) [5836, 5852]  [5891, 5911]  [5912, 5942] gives 2.4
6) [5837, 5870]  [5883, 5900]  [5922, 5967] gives 2.7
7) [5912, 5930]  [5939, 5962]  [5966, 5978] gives 0.4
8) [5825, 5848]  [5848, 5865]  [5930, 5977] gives 0.8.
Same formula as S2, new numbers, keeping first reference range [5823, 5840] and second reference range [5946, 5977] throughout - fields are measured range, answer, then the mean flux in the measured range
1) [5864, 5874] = 0.51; 7.42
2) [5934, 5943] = 0.36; 7.35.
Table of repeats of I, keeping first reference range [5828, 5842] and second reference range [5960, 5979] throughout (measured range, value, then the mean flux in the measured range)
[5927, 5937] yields 0.4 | 7.46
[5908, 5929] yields 1.0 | 7.38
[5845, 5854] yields 0.2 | 7.68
